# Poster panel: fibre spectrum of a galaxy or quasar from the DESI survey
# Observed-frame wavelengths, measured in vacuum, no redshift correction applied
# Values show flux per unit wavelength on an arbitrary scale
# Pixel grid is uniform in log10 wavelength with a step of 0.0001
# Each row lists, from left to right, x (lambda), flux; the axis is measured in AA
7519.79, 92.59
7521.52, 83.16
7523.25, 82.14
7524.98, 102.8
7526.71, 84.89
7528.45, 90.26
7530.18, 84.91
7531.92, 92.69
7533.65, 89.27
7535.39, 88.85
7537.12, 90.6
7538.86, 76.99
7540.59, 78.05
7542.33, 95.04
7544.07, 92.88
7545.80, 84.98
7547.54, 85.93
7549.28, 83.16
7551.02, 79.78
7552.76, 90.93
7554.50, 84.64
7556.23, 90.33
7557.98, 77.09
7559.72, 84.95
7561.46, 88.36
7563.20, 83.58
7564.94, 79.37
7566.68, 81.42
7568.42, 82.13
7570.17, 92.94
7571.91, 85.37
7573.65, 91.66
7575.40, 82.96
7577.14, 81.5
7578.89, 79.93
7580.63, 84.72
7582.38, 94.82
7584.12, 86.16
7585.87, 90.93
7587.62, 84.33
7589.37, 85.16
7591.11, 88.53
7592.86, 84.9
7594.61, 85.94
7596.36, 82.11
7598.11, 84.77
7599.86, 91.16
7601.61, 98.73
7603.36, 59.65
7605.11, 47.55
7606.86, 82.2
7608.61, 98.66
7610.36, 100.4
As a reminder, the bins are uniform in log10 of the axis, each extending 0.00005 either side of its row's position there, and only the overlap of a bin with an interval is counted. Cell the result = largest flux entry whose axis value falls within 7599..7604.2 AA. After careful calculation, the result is 98.73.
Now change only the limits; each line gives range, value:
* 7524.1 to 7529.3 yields 102.8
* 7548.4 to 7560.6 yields 90.93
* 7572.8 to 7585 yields 94.82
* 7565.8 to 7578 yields 92.94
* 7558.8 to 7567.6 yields 88.36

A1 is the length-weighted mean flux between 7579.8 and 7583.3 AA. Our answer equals 89.8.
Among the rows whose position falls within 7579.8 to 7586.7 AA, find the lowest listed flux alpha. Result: 84.72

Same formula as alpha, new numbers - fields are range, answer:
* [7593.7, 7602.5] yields 82.11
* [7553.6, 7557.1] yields 84.64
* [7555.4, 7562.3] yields 77.09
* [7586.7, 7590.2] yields 84.33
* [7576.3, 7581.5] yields 79.93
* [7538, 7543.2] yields 76.99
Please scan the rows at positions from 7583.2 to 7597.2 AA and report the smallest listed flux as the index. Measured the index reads 82.11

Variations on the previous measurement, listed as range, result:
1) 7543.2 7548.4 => 84.98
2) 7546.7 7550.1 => 83.16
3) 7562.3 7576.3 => 79.37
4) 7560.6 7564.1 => 83.58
